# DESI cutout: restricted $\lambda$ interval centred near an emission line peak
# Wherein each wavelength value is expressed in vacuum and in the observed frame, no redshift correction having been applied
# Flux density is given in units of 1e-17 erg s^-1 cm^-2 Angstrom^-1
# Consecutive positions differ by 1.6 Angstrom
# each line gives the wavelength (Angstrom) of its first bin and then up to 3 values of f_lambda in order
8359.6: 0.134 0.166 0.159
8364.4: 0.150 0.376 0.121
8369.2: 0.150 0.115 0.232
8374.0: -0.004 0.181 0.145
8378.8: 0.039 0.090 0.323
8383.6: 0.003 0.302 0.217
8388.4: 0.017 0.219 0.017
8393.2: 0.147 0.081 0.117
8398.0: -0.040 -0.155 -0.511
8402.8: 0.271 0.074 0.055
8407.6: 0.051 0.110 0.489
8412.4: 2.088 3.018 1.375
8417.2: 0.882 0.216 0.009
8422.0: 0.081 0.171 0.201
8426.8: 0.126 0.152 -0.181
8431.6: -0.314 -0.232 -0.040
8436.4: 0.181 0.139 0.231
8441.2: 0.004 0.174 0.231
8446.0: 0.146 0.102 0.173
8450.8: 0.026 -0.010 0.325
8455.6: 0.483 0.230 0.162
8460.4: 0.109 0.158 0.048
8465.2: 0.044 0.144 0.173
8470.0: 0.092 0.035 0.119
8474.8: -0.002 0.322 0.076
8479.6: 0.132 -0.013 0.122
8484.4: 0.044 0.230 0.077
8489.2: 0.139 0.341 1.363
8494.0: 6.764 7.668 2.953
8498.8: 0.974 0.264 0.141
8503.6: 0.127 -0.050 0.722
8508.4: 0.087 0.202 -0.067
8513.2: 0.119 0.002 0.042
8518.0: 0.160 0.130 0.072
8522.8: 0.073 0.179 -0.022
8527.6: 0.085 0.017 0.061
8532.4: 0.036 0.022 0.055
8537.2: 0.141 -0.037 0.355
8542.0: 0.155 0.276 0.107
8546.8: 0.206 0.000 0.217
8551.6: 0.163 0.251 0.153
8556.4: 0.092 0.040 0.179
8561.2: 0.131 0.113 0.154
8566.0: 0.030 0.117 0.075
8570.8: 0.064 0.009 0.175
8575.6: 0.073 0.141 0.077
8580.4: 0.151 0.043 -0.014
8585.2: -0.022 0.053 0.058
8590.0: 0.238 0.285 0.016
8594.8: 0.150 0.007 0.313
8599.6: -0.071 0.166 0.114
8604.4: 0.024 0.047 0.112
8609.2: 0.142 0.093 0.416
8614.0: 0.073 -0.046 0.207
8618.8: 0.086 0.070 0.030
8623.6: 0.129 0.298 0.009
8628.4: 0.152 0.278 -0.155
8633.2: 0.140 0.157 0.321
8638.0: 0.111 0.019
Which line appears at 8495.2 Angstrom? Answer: [O III]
